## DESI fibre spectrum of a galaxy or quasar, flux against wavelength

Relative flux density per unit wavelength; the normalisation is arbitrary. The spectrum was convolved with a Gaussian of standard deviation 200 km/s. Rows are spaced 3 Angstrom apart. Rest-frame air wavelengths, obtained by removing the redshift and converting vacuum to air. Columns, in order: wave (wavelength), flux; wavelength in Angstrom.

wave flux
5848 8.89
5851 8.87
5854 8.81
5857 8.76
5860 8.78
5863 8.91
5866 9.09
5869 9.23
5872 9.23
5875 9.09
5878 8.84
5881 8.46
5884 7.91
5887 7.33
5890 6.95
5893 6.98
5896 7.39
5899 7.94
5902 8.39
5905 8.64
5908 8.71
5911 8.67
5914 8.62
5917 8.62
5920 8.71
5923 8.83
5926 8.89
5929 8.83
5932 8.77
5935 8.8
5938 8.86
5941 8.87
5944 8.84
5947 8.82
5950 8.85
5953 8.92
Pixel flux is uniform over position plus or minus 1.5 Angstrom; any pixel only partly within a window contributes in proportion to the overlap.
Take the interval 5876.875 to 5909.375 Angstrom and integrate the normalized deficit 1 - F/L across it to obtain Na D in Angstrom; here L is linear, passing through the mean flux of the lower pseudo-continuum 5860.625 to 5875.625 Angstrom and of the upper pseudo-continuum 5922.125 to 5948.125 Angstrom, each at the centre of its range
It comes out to 3.79 Angstrom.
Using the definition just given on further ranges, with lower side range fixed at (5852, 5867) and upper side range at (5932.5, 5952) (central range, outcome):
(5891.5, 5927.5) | 2.0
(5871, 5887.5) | 0.6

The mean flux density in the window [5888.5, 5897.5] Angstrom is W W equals 7.11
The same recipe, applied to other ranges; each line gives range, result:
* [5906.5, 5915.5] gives 8.67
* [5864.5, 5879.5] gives 9.1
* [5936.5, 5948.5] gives 8.85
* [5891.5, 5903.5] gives 7.67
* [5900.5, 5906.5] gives 8.52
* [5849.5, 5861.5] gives 8.8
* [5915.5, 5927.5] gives 8.76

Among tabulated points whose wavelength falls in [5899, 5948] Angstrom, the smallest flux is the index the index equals 7.94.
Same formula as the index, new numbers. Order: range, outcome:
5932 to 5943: 8.77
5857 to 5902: 6.95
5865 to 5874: 9.09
